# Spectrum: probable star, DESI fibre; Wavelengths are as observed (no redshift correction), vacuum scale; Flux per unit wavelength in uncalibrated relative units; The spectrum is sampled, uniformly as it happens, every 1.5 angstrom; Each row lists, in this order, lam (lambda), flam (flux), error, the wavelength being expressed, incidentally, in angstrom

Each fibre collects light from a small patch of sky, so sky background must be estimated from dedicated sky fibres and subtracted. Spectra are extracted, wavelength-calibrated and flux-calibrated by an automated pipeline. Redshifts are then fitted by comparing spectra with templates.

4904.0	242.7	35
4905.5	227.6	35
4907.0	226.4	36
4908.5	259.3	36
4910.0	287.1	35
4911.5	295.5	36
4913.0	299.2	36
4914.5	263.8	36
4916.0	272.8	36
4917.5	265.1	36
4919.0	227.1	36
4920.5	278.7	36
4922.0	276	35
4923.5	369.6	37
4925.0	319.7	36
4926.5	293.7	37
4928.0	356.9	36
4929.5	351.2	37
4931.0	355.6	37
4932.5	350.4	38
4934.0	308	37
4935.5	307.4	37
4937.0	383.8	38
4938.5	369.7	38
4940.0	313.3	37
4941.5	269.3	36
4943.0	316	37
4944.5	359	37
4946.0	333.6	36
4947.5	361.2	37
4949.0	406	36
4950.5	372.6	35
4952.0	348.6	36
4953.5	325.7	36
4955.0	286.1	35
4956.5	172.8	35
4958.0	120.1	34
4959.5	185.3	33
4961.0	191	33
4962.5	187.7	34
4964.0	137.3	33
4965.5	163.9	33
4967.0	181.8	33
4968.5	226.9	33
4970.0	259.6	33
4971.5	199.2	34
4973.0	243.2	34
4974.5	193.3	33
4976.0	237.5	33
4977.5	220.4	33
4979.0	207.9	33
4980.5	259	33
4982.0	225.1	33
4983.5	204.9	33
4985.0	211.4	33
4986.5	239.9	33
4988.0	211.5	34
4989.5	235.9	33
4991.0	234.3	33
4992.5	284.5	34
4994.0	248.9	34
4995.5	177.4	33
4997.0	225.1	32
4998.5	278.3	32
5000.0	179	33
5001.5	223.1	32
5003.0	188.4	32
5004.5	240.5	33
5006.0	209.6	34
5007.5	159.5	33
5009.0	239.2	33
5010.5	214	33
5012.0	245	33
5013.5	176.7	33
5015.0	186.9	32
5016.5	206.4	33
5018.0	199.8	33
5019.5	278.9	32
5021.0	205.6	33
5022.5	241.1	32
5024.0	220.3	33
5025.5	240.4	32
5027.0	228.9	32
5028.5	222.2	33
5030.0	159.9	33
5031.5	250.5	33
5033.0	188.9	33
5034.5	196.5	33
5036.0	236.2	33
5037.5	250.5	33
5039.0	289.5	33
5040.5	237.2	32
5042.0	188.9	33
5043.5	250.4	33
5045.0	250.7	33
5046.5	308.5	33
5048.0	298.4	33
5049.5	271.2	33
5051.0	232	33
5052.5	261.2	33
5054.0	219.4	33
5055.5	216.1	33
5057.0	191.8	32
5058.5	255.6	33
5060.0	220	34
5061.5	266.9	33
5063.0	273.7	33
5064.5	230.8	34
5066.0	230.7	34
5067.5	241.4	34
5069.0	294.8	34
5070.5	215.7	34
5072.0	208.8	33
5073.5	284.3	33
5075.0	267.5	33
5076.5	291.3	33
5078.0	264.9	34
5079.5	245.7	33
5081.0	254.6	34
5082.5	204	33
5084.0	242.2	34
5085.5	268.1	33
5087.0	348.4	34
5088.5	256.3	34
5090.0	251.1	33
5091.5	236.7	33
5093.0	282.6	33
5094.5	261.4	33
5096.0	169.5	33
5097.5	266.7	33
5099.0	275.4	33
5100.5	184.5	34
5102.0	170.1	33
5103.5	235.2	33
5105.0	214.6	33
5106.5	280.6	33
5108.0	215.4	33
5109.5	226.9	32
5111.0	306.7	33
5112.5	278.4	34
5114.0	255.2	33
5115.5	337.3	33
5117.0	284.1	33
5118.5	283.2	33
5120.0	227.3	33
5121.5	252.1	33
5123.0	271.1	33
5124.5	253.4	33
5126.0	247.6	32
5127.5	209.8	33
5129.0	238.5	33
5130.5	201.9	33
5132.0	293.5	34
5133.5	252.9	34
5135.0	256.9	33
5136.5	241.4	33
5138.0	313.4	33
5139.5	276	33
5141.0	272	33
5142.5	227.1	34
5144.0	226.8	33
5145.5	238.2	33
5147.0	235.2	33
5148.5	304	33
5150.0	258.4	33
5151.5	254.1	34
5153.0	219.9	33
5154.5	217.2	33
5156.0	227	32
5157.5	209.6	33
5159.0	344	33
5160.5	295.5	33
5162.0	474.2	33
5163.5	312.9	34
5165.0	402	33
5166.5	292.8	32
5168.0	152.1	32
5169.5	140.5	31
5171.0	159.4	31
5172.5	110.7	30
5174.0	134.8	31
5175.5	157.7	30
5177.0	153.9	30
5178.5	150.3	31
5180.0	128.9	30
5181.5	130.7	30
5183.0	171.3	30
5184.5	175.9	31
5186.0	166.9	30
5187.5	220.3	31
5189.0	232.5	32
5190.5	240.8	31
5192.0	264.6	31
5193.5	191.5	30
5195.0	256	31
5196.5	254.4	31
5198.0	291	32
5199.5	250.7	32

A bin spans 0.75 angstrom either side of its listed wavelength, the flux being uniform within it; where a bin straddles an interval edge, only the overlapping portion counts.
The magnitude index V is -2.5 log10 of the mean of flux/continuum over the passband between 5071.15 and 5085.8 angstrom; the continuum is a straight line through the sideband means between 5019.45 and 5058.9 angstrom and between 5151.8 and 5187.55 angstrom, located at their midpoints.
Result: -0.103 mag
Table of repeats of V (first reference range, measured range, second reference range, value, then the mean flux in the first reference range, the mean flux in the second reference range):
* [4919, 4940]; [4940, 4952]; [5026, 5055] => -0.096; 328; 239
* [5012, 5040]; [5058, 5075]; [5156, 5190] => -0.132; 222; 215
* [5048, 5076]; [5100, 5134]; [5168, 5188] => -0.233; 245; 153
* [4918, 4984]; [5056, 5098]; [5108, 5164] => 0.072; 274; 265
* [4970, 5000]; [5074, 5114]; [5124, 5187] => -0.091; 228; 232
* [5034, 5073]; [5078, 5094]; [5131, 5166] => -0.018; 244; 276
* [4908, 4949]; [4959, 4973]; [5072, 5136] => 0.471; 315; 253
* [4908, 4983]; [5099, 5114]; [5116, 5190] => 0.028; 276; 235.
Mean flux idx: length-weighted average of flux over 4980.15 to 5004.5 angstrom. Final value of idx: 227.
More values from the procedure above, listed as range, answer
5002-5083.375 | 234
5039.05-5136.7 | 250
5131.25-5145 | 262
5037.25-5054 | 257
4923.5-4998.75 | 266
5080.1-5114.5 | 247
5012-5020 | 211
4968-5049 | 227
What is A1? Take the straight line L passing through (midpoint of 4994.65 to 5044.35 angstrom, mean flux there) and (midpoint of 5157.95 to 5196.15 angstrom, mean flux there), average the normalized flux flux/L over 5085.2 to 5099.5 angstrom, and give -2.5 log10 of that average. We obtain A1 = -0.19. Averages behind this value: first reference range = 219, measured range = 261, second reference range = 219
